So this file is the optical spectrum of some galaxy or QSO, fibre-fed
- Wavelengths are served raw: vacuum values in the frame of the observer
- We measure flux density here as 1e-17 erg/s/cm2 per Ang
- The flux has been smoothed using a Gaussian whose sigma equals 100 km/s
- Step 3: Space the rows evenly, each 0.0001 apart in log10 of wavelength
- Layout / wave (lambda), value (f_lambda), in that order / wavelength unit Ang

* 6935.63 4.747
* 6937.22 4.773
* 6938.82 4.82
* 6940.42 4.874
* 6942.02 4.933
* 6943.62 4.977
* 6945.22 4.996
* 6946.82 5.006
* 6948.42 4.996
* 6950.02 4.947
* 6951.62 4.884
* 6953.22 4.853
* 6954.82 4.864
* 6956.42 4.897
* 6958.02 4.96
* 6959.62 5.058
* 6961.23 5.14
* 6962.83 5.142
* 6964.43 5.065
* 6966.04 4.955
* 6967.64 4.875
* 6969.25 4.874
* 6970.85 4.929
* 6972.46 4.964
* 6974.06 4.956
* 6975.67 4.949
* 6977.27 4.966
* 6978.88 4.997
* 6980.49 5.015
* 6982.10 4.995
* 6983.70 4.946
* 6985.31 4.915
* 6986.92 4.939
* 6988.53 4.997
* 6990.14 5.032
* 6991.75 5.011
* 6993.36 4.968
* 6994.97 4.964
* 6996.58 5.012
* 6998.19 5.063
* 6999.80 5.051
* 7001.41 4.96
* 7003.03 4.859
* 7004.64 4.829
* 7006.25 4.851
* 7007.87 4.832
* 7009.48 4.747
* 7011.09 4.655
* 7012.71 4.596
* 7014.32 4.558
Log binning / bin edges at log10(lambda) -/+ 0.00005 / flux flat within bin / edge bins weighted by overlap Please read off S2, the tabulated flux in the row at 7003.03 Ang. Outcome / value 4.859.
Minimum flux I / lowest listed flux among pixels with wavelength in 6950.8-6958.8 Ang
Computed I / 4.853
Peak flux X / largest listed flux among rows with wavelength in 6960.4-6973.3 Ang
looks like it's 5.142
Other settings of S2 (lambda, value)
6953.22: 4.853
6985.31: 4.915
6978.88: 4.997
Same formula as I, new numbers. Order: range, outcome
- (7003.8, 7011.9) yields 4.655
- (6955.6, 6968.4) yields 4.875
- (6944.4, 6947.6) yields 4.996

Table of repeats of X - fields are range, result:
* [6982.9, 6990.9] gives 5.032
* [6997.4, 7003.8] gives 5.063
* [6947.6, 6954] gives 4.996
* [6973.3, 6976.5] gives 4.956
